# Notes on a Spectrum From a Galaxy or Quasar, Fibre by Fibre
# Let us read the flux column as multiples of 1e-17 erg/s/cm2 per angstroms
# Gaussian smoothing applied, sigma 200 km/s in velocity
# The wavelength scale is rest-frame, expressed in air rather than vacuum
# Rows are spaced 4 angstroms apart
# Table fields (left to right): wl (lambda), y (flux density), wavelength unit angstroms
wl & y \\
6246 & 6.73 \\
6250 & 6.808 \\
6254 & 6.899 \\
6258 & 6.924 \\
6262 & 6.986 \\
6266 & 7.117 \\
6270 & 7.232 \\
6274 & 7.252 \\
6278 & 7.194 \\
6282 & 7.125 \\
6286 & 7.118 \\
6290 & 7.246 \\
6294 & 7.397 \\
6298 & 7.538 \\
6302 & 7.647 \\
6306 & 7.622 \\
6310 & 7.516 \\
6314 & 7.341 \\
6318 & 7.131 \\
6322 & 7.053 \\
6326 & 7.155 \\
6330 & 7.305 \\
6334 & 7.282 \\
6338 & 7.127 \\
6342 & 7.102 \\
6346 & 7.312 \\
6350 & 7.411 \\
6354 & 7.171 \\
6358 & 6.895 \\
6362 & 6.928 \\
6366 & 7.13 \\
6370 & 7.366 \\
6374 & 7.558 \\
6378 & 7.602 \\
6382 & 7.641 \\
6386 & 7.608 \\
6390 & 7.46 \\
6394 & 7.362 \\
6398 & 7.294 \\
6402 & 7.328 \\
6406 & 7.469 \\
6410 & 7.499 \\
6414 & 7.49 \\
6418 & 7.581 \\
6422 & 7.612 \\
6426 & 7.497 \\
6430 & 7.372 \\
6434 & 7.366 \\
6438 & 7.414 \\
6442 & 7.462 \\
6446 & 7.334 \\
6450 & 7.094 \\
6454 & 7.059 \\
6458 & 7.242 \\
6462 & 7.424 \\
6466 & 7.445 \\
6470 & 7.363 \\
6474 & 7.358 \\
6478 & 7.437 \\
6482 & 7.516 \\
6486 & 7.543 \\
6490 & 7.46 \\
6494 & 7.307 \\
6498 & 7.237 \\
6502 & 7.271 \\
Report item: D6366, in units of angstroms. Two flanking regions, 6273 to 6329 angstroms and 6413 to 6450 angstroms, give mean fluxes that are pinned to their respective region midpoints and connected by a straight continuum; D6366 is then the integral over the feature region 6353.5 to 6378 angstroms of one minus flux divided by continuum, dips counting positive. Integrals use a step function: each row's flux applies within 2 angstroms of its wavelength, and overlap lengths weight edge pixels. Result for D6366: 0.5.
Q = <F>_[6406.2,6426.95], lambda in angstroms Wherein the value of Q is 7.53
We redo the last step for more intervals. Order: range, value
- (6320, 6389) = 7.28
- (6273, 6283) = 7.19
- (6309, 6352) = 7.24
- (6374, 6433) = 7.49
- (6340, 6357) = 7.23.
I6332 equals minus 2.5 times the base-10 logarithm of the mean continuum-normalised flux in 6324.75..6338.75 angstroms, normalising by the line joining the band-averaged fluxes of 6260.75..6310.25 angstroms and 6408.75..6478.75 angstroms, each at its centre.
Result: 0.015 mag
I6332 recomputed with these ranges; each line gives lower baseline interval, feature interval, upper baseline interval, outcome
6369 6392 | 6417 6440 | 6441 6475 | -0.01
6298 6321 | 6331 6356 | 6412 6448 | 0.03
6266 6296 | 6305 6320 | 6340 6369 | -0.03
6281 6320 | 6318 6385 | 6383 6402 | 0.02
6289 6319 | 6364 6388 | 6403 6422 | 0.00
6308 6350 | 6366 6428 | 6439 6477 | -0.03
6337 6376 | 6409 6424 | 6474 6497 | -0.03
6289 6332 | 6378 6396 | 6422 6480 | -0.02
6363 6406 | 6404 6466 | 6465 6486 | 0.00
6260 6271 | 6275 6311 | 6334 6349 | -0.03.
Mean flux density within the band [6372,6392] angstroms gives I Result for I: 7.57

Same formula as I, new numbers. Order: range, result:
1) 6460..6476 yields 7.4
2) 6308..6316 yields 7.43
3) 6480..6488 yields 7.53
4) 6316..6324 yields 7.09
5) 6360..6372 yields 7.14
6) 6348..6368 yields 7.11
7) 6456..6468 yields 7.37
